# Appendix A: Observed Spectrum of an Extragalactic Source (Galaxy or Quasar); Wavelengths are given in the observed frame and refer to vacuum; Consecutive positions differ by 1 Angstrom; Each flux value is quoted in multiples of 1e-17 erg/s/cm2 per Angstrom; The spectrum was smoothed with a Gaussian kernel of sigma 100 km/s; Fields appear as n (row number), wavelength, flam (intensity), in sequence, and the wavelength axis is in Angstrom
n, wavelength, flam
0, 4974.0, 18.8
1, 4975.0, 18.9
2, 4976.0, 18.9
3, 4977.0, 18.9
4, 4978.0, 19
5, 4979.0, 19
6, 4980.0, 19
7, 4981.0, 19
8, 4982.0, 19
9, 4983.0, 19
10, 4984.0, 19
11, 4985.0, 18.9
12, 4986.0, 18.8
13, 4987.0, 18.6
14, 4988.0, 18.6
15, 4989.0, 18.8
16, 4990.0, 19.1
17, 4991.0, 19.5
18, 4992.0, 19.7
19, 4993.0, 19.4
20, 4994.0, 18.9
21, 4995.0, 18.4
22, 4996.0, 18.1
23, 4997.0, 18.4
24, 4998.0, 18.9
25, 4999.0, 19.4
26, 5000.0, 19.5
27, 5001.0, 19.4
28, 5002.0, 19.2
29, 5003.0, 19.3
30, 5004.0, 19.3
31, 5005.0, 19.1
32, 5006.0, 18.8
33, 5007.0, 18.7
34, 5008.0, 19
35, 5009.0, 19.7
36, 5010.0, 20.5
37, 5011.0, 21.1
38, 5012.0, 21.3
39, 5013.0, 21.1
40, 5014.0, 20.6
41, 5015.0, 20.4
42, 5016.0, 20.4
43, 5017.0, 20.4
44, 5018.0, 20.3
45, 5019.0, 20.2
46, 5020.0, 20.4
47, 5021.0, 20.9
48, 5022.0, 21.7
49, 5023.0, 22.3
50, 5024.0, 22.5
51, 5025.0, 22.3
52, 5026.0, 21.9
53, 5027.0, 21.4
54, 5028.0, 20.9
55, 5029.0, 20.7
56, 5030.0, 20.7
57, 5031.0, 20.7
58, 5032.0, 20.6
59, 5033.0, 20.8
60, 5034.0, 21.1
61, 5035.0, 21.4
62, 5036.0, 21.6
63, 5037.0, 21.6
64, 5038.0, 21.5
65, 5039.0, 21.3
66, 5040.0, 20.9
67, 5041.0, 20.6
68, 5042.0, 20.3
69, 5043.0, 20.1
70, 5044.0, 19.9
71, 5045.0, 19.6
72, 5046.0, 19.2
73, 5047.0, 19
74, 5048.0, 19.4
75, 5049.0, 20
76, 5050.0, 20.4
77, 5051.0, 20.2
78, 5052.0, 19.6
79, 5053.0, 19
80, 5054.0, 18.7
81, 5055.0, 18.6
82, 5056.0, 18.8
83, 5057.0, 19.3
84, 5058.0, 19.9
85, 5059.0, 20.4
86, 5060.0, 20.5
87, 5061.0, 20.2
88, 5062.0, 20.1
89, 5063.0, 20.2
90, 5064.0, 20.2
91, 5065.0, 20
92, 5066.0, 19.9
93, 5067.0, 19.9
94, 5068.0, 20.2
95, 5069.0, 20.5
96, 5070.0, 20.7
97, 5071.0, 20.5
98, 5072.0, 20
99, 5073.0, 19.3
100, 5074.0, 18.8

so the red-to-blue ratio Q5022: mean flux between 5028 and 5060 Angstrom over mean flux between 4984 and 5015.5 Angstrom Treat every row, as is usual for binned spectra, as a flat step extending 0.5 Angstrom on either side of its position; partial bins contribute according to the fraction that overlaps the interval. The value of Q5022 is 1.04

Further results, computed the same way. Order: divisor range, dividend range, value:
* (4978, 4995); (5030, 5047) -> 1.09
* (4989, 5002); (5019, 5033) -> 1.12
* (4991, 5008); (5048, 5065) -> 1.04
